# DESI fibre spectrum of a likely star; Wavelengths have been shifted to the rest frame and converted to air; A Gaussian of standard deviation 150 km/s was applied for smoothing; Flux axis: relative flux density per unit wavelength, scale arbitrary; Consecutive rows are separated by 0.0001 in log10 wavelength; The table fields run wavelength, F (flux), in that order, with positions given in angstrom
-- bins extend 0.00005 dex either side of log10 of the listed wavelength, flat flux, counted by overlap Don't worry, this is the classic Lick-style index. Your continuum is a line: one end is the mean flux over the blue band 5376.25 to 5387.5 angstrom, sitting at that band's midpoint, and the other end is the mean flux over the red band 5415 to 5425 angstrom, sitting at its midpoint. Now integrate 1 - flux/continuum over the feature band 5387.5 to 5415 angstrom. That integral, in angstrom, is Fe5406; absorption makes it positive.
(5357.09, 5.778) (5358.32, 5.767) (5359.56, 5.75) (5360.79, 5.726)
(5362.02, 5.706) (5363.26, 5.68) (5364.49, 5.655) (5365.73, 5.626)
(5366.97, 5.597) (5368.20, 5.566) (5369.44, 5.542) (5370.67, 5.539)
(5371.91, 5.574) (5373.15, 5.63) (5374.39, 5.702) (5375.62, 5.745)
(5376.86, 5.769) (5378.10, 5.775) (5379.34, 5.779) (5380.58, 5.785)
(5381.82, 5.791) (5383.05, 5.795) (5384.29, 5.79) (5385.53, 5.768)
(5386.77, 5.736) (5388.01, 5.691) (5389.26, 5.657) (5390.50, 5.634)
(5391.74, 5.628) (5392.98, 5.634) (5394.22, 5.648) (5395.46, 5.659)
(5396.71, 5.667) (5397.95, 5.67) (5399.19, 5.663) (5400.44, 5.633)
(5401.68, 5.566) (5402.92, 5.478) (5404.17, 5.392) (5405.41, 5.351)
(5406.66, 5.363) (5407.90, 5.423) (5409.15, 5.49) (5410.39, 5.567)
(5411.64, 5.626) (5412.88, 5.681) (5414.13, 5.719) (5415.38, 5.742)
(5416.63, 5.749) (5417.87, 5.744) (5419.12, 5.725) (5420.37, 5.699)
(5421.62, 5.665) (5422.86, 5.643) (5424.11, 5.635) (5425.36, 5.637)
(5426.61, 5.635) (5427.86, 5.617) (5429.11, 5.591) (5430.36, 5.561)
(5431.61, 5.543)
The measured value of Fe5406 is 0.74 angstrom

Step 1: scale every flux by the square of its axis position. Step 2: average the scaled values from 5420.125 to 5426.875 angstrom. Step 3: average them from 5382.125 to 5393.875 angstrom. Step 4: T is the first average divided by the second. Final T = 1.00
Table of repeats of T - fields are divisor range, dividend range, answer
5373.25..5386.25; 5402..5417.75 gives 0.97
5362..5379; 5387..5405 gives 1.00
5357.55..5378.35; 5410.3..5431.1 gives 1.02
